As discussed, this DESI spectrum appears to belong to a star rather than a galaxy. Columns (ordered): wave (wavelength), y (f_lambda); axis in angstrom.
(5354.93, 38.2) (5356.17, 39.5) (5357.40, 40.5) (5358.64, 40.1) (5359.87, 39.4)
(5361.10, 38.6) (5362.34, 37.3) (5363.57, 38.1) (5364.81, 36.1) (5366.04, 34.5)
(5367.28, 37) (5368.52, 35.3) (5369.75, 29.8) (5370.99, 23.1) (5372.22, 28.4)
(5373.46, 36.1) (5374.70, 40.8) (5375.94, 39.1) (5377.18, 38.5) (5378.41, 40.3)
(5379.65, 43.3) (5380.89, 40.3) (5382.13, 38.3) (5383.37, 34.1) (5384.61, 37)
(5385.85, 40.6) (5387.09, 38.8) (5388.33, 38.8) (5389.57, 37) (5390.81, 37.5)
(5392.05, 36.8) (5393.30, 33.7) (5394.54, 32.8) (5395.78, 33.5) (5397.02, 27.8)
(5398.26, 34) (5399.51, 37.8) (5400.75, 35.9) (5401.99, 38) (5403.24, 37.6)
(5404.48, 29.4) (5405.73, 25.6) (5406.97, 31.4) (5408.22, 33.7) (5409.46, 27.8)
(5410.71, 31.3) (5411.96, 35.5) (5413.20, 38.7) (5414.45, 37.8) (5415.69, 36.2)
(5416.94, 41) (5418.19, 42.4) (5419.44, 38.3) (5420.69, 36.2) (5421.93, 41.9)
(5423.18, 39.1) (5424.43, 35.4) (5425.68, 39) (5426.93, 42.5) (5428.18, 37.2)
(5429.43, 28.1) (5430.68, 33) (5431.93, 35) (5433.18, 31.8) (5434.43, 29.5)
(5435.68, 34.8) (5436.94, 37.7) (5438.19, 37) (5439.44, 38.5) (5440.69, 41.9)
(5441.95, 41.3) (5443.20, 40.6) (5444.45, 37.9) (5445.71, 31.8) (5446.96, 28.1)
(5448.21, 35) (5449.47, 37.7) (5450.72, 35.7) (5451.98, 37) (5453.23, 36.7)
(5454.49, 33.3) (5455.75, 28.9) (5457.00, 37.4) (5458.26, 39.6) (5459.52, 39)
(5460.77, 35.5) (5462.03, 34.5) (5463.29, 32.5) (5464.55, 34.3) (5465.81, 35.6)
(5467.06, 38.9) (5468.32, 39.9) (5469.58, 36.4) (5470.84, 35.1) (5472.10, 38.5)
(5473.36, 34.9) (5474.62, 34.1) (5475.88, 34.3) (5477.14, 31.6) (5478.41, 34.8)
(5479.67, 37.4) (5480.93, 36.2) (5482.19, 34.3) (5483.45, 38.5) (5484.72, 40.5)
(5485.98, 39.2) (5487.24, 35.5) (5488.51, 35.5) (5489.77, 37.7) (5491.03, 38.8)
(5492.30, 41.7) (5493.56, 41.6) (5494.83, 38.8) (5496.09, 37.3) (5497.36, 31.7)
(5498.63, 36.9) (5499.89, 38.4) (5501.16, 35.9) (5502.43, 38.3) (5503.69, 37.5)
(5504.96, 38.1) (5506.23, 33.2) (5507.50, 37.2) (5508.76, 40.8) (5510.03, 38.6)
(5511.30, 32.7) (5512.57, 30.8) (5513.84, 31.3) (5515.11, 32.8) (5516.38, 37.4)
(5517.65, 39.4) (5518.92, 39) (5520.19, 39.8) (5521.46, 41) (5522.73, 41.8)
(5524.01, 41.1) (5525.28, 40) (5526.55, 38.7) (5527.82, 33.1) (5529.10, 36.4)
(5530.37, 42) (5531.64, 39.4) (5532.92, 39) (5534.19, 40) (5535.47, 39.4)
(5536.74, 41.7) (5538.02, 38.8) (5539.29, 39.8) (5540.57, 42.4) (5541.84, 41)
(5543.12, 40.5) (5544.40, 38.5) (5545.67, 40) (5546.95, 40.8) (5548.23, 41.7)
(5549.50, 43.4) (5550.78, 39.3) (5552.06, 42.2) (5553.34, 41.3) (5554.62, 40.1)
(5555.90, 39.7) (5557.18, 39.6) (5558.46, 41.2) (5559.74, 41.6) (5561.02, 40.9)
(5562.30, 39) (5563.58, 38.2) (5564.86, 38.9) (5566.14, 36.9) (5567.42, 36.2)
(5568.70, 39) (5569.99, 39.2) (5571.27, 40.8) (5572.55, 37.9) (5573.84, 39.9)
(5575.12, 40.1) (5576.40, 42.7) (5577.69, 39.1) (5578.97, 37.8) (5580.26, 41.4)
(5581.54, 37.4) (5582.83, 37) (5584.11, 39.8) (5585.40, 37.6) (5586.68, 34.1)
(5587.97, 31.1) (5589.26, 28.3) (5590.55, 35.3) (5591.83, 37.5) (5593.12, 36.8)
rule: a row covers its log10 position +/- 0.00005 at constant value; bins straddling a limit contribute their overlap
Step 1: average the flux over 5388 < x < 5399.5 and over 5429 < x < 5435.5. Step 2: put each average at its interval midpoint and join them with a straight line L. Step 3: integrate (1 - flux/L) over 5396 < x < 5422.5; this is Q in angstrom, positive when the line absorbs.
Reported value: -1.3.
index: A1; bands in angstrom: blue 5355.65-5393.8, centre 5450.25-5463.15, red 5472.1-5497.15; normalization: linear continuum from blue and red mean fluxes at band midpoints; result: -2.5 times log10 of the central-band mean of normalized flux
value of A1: 0.04 mag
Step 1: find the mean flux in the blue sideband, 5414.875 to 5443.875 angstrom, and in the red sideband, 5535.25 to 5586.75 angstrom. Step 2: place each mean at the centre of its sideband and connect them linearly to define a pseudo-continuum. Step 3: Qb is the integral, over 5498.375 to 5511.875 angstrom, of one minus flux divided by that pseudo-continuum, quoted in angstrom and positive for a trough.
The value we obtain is 0.6 angstrom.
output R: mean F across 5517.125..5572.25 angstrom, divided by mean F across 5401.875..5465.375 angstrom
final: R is 1.12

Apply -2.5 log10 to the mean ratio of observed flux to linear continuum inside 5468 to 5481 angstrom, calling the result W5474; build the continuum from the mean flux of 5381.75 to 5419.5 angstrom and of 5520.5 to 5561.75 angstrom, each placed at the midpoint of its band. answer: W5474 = 0.068 mag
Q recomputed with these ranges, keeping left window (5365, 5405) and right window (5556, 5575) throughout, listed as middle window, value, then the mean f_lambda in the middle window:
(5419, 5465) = 1.09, 36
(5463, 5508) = 1.22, 36.7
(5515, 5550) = -0.94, 39.7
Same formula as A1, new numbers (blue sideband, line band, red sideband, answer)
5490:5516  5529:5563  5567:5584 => -0.06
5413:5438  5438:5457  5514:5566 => 0.03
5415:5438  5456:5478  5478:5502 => 0.04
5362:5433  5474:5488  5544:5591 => 0.04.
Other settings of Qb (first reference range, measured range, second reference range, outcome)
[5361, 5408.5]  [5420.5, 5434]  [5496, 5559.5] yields 0.1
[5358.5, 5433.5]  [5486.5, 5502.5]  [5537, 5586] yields 0.3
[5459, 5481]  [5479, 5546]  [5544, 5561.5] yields 0.4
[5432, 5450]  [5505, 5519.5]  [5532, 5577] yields 1.0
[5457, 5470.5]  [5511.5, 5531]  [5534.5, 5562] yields 0.9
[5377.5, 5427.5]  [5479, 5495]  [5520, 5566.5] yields 0.2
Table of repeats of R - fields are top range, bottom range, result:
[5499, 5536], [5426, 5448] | 1.05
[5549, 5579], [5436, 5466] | 1.10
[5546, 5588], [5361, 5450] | 1.10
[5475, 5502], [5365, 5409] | 1.05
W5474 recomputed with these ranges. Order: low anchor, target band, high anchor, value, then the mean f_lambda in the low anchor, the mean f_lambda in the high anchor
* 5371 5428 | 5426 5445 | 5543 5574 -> 0.018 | 36.3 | 39.9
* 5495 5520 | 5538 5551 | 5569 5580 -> -0.070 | 36.3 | 39.7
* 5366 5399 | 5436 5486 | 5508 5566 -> 0.038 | 35.8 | 39.2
